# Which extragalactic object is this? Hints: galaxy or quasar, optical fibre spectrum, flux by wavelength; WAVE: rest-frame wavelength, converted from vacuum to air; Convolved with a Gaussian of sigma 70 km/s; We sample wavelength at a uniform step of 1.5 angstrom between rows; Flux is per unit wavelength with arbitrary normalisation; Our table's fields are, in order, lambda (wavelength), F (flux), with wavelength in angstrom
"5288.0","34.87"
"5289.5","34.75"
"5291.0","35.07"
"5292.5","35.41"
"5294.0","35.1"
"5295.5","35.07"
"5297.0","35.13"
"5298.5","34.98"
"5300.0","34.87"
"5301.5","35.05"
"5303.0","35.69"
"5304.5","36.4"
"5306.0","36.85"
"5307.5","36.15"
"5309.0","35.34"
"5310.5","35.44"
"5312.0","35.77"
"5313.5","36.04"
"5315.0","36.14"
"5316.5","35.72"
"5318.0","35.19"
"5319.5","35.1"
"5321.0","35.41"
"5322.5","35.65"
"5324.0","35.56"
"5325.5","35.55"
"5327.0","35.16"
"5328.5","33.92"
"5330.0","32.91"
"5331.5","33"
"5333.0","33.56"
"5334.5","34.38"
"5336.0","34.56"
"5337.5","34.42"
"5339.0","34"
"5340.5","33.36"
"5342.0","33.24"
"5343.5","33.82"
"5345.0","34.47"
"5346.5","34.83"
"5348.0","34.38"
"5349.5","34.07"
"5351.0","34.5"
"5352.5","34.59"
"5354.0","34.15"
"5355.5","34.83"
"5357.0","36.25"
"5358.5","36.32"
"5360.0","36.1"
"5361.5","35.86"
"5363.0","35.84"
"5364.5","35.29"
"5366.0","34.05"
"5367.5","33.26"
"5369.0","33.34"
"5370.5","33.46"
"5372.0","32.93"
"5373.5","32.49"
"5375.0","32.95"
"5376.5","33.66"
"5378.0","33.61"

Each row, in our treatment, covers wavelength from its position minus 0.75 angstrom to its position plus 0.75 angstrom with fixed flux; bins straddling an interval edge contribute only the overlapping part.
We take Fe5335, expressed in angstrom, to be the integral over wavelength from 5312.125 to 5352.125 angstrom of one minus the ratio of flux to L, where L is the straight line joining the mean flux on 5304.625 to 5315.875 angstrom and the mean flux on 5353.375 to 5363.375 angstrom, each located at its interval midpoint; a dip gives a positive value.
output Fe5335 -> 1.4 angstrom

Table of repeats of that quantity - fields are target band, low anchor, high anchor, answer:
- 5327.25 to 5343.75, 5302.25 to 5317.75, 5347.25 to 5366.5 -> 0.79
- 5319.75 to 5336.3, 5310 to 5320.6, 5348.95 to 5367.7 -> 0.43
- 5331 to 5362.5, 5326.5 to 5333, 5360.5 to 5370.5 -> -0.40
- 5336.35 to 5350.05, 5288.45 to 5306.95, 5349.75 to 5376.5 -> 0.26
